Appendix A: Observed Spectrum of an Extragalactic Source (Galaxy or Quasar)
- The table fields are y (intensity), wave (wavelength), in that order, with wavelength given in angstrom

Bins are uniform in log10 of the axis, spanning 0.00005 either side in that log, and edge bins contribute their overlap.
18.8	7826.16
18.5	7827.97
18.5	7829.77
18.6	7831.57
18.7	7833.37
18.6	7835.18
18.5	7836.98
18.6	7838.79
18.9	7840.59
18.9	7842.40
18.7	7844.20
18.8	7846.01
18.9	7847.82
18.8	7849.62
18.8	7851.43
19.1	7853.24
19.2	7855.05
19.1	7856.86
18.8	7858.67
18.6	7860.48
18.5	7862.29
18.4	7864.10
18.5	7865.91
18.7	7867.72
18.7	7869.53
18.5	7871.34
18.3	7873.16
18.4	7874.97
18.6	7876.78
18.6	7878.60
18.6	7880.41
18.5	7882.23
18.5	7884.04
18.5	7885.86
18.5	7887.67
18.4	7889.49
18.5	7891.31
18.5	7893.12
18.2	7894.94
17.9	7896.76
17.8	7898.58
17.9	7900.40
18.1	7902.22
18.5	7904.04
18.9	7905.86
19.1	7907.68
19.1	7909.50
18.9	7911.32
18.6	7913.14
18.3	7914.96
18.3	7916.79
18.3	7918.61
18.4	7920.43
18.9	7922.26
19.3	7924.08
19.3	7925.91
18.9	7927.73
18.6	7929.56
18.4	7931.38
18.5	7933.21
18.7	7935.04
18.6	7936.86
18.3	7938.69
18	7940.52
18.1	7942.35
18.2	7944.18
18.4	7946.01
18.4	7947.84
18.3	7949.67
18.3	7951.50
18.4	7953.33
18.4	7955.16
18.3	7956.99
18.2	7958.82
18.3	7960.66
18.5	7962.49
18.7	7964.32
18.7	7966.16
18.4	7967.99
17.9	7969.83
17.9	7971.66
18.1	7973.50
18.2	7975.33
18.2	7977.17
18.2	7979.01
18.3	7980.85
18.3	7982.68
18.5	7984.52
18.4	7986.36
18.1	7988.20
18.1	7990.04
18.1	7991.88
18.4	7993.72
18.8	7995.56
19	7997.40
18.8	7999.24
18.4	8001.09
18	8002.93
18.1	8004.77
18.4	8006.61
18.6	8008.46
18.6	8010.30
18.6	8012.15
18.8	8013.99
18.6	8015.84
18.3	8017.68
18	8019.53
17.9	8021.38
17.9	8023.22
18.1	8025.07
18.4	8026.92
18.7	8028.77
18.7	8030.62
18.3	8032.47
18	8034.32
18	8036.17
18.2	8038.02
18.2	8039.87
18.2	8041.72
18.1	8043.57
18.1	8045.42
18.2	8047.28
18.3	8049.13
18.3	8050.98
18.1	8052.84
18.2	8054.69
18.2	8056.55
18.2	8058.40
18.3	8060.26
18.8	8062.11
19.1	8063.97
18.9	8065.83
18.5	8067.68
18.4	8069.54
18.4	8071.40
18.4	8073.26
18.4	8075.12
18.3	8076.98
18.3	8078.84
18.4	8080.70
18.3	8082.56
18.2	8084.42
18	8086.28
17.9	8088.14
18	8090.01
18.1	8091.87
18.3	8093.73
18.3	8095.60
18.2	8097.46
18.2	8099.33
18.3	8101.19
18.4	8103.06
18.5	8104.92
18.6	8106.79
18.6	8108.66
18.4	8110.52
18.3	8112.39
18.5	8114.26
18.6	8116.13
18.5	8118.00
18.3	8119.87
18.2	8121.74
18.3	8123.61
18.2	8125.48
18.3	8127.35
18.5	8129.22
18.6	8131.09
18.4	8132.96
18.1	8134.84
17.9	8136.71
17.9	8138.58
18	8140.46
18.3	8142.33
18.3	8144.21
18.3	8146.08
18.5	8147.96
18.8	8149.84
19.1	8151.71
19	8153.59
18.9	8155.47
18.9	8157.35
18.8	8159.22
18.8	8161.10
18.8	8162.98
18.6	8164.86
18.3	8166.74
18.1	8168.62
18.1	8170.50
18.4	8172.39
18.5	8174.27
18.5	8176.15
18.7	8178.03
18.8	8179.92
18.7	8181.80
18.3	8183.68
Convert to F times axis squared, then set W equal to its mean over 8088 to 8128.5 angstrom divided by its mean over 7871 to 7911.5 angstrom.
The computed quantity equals 1.05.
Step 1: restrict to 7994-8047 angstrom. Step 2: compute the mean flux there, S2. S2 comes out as 18.3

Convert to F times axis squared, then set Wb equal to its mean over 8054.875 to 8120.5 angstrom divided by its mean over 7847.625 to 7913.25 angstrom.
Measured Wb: 1.04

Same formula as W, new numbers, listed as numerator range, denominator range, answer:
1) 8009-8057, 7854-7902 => 1.03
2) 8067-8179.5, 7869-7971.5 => 1.05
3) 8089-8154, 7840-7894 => 1.05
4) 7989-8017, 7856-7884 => 1.03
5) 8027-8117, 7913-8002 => 1.02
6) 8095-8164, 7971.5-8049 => 1.04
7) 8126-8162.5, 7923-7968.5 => 1.05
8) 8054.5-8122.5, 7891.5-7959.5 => 1.04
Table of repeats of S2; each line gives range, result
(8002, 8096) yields 18.3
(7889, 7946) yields 18.5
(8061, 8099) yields 18.4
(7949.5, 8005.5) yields 18.3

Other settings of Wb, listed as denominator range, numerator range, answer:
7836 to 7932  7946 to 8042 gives 1.01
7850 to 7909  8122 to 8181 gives 1.07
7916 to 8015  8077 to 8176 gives 1.04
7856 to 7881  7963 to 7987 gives 1.01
